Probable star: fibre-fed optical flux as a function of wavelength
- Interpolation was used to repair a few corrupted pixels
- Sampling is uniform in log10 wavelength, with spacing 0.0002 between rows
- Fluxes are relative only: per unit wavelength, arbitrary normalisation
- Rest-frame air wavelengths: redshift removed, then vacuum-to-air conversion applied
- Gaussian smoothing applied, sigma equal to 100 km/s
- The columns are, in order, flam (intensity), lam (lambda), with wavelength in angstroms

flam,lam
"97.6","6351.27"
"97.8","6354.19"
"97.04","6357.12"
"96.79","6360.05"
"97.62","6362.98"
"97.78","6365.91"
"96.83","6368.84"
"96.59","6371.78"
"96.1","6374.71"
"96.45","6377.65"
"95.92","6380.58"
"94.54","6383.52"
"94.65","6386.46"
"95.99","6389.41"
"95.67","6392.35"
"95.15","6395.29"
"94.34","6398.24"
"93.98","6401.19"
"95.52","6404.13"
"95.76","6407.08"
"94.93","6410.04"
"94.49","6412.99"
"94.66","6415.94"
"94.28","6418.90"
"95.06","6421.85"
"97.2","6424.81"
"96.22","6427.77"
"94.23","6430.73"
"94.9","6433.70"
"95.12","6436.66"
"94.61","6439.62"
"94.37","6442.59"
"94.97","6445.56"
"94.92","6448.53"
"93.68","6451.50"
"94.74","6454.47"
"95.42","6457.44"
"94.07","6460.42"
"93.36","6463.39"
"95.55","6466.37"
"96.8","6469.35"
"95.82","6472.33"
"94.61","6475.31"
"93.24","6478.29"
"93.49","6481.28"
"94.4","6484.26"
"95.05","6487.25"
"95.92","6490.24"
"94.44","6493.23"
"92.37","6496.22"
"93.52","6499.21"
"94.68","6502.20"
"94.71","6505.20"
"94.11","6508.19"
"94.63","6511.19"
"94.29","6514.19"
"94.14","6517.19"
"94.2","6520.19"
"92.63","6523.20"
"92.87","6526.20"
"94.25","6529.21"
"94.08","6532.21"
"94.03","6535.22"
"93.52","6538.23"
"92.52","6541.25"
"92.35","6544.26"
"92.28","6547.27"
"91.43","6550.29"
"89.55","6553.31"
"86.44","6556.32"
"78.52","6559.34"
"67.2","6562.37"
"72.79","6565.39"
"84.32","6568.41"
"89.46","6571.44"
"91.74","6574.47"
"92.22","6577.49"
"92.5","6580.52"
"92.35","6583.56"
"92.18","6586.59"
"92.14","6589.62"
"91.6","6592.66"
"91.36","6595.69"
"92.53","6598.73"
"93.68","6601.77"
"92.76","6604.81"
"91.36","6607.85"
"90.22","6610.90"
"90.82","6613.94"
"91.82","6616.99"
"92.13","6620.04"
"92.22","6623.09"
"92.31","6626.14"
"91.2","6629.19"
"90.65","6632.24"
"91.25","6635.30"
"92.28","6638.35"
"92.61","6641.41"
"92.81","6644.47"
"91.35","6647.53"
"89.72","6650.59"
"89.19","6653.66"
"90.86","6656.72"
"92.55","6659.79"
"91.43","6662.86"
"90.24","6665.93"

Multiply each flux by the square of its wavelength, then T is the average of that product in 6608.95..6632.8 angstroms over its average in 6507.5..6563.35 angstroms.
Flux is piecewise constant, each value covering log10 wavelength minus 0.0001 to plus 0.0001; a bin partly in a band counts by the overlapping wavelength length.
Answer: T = 1.0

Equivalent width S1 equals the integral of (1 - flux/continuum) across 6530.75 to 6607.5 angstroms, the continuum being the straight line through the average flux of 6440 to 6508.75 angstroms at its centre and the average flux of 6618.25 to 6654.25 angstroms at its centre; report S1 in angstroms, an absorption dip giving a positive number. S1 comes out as 2.8 angstroms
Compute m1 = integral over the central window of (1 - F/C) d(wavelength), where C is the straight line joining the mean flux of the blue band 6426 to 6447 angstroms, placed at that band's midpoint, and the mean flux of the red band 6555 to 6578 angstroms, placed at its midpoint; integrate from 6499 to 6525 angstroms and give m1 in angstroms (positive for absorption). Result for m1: -1.9 angstroms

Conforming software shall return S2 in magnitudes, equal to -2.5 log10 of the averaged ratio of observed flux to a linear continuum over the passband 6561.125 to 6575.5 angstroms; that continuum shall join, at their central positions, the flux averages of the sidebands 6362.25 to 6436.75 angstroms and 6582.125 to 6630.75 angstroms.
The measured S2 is 0.15 mag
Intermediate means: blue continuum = 95.5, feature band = 81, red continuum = 91.9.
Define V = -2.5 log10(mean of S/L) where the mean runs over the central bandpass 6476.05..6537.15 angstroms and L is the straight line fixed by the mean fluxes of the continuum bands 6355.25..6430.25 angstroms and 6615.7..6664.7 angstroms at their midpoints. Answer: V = 0.00 mag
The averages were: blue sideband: 95.7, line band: 94.1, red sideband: 91.5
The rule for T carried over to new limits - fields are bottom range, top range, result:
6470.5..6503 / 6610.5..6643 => 1.01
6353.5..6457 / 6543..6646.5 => 1.00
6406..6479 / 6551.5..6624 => 0.98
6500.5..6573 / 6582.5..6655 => 1.05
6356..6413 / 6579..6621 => 1.03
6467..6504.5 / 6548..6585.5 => 0.93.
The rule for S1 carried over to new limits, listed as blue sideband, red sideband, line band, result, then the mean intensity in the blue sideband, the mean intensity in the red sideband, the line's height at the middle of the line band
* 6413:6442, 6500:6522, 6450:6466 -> 0.08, 95.1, 94.3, 94.8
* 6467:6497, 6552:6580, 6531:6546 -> -1.00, 94.7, 83.9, 87.4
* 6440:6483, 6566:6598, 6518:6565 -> 1.31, 94.6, 90.5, 91.9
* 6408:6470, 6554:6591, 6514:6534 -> -1.00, 94.9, 86.1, 89.3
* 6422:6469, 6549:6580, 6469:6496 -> -0.87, 94.9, 84.6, 91.7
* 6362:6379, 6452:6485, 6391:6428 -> 0.33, 96.9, 94.7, 96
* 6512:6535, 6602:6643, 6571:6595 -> 0.18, 93.8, 91.7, 92.6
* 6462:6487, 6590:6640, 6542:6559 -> 0.62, 94.7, 91.8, 93.1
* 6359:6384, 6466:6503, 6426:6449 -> 0.12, 96.6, 94.6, 95.4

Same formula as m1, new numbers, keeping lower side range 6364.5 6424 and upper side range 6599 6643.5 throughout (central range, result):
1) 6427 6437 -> 0.0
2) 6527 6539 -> -0.1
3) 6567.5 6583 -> 0.4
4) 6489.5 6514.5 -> -0.1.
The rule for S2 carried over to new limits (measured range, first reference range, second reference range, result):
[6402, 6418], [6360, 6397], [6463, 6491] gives 0.008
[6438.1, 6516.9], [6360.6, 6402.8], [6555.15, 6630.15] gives -0.021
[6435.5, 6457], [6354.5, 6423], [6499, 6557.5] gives -0.001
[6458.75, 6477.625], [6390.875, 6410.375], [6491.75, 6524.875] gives -0.007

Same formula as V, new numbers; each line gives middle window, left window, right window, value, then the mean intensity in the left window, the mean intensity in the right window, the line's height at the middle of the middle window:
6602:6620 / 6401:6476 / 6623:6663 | 0.00 mag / 95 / 91.4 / 92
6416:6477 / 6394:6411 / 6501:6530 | 0.00 mag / 94.9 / 94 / 94.6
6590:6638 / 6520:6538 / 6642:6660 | 0.00 mag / 93.6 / 91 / 91.8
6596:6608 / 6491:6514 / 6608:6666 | -0.01 mag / 94.2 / 91.4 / 92.1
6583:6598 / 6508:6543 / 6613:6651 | 0.01 mag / 93.7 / 91.7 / 92.5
